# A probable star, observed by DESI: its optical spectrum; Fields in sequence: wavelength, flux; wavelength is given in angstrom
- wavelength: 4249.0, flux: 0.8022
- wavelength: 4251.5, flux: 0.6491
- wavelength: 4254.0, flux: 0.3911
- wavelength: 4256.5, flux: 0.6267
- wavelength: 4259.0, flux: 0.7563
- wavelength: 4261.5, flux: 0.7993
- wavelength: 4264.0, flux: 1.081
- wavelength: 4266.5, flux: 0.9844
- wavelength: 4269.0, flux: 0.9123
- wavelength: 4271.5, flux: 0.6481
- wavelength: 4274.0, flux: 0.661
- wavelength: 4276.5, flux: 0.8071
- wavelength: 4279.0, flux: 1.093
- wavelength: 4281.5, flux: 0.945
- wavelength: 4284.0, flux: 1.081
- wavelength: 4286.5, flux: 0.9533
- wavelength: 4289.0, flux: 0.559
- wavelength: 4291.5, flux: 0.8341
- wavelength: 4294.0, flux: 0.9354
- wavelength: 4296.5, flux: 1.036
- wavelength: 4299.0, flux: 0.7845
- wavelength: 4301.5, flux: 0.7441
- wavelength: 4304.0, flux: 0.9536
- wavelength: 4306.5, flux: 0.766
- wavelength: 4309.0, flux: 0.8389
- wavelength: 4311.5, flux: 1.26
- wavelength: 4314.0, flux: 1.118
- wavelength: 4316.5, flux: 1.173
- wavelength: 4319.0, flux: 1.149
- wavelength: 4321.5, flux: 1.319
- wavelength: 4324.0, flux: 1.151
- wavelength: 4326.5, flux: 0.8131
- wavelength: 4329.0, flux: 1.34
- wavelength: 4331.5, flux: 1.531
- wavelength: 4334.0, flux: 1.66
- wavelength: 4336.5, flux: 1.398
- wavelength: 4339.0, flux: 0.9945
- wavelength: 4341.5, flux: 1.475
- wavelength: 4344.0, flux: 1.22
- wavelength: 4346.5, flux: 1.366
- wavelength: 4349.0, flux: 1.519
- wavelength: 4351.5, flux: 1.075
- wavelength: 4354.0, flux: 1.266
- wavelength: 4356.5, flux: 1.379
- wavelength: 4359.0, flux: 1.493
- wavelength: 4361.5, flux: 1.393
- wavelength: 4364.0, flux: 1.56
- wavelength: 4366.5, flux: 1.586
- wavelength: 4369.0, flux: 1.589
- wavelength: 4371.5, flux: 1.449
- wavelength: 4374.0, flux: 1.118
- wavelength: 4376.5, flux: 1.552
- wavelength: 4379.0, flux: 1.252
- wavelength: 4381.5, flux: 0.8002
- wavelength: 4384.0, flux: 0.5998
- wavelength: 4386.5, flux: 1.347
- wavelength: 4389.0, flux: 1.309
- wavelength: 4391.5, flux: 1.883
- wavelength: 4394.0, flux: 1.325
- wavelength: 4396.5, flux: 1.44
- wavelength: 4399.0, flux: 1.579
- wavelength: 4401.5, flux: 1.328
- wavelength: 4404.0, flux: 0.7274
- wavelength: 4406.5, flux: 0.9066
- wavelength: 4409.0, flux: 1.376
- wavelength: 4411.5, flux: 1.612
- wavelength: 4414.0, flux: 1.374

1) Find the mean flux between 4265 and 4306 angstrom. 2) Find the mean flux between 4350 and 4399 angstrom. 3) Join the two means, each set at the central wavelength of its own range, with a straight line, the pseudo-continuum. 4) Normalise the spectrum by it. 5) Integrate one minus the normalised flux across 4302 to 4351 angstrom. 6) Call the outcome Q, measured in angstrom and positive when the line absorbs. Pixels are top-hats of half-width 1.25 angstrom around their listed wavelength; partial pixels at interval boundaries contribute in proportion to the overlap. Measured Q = -4.9 angstrom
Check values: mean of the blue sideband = 0.87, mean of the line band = 1.2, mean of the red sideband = 1.34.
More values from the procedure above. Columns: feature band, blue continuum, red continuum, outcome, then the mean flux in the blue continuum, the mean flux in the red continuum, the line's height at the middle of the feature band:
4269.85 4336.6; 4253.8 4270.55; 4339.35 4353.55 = 3.12 angstrom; 0.816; 1.31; 1.05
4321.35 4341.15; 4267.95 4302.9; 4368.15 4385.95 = -4.98 angstrom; 0.857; 1.19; 1.02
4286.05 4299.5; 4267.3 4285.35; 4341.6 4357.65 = 1.81 angstrom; 0.881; 1.32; 0.979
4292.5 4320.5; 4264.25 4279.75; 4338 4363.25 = 2.27 angstrom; 0.858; 1.33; 1.06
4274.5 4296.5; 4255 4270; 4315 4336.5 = 2.24 angstrom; 0.851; 1.27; 1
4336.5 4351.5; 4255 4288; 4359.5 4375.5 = 0.09 angstrom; 0.867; 1.45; 1.31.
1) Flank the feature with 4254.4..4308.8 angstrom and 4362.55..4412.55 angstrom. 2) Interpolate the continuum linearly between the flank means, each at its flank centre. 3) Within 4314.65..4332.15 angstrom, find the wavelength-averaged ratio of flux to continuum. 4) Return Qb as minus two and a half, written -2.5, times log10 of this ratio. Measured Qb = -0.16 mag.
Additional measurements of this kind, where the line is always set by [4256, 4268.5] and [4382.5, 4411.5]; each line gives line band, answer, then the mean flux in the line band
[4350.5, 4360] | -0.14 mag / 1.3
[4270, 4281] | 0.12 mag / 0.815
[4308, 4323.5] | -0.12 mag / 1.15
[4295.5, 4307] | 0.15 mag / 0.859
